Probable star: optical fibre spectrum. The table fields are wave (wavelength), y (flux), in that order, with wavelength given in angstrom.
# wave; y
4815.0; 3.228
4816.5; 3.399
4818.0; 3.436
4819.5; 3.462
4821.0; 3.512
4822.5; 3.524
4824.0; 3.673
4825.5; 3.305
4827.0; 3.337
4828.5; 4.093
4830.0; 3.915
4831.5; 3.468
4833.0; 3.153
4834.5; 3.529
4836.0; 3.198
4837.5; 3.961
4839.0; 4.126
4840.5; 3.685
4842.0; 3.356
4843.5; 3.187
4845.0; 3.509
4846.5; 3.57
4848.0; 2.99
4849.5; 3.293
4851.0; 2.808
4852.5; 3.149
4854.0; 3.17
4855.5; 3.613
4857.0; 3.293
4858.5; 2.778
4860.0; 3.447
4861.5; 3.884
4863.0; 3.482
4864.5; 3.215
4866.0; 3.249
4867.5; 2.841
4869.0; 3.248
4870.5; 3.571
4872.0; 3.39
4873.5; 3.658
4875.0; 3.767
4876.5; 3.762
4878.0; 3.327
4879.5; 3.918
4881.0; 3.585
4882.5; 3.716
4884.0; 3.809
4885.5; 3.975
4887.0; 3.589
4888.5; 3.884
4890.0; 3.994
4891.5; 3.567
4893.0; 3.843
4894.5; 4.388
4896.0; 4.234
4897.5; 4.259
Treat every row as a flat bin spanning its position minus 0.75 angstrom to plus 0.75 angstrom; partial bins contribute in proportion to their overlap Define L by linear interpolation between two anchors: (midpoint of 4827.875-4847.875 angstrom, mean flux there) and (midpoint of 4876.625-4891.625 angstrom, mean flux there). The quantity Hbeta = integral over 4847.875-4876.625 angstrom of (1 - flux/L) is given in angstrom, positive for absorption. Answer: 2.6 angstrom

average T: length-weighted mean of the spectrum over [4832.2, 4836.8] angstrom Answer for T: 3.3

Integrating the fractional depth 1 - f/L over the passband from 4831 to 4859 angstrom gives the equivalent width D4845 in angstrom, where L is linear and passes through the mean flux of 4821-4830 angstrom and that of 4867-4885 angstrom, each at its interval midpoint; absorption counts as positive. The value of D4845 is 1.77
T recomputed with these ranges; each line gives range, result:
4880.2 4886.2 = 3.77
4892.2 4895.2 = 4.1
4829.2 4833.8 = 3.52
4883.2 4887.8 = 3.79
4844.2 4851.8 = 3.23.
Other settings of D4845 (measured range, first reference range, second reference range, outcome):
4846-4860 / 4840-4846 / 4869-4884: 1.2 angstrom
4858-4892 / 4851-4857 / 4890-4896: 0.8 angstrom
